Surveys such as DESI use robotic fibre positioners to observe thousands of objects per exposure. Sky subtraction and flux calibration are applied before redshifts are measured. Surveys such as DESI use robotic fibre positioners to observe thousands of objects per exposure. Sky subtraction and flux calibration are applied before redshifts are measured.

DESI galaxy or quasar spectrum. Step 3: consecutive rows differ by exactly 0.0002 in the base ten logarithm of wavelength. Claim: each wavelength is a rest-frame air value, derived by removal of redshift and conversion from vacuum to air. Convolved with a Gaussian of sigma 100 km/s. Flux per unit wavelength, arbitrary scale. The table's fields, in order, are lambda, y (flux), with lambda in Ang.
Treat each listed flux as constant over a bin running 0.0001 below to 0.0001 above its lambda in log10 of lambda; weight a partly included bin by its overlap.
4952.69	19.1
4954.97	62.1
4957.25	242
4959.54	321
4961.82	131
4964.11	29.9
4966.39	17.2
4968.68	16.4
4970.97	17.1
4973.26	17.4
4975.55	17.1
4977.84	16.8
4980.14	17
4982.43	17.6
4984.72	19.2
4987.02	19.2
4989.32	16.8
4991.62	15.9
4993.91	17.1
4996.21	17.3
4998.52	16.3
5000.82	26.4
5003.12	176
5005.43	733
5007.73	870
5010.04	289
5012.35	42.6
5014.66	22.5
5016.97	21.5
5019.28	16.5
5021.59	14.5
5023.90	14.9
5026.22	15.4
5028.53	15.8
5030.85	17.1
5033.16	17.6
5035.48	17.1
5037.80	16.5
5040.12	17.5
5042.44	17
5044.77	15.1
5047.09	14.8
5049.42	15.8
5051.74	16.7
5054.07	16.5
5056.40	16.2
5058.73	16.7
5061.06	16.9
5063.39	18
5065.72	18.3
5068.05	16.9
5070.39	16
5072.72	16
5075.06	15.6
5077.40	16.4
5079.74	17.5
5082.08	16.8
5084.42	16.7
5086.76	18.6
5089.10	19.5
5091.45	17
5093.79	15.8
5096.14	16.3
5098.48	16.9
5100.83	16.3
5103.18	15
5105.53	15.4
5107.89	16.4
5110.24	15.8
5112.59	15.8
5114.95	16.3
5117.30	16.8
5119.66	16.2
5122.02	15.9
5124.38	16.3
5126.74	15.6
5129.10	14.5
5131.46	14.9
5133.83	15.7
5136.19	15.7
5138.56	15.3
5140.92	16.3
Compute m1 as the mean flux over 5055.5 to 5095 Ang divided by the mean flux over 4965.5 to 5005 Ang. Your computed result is 0.4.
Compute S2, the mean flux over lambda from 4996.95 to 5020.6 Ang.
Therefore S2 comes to 216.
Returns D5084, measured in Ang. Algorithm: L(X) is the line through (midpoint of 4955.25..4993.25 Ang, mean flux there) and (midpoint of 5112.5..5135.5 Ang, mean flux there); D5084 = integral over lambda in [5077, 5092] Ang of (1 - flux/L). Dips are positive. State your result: 5.1 Ang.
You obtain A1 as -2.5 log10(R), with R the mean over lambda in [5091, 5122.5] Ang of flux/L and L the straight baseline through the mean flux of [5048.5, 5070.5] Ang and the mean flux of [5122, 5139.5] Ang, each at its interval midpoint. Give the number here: -0.01 mag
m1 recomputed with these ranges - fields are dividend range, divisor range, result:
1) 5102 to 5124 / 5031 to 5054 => 0.97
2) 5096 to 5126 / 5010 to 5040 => 0.54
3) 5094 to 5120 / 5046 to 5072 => 0.97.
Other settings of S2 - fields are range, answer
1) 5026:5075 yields 16.6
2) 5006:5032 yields 135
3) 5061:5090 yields 17.2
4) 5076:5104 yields 16.9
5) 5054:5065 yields 17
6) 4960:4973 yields 55.2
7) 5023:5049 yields 16.3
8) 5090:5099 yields 16.6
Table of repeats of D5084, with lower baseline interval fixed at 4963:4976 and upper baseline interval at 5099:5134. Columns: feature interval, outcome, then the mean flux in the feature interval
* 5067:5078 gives 0.4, 16.2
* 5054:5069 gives 0.0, 17.1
